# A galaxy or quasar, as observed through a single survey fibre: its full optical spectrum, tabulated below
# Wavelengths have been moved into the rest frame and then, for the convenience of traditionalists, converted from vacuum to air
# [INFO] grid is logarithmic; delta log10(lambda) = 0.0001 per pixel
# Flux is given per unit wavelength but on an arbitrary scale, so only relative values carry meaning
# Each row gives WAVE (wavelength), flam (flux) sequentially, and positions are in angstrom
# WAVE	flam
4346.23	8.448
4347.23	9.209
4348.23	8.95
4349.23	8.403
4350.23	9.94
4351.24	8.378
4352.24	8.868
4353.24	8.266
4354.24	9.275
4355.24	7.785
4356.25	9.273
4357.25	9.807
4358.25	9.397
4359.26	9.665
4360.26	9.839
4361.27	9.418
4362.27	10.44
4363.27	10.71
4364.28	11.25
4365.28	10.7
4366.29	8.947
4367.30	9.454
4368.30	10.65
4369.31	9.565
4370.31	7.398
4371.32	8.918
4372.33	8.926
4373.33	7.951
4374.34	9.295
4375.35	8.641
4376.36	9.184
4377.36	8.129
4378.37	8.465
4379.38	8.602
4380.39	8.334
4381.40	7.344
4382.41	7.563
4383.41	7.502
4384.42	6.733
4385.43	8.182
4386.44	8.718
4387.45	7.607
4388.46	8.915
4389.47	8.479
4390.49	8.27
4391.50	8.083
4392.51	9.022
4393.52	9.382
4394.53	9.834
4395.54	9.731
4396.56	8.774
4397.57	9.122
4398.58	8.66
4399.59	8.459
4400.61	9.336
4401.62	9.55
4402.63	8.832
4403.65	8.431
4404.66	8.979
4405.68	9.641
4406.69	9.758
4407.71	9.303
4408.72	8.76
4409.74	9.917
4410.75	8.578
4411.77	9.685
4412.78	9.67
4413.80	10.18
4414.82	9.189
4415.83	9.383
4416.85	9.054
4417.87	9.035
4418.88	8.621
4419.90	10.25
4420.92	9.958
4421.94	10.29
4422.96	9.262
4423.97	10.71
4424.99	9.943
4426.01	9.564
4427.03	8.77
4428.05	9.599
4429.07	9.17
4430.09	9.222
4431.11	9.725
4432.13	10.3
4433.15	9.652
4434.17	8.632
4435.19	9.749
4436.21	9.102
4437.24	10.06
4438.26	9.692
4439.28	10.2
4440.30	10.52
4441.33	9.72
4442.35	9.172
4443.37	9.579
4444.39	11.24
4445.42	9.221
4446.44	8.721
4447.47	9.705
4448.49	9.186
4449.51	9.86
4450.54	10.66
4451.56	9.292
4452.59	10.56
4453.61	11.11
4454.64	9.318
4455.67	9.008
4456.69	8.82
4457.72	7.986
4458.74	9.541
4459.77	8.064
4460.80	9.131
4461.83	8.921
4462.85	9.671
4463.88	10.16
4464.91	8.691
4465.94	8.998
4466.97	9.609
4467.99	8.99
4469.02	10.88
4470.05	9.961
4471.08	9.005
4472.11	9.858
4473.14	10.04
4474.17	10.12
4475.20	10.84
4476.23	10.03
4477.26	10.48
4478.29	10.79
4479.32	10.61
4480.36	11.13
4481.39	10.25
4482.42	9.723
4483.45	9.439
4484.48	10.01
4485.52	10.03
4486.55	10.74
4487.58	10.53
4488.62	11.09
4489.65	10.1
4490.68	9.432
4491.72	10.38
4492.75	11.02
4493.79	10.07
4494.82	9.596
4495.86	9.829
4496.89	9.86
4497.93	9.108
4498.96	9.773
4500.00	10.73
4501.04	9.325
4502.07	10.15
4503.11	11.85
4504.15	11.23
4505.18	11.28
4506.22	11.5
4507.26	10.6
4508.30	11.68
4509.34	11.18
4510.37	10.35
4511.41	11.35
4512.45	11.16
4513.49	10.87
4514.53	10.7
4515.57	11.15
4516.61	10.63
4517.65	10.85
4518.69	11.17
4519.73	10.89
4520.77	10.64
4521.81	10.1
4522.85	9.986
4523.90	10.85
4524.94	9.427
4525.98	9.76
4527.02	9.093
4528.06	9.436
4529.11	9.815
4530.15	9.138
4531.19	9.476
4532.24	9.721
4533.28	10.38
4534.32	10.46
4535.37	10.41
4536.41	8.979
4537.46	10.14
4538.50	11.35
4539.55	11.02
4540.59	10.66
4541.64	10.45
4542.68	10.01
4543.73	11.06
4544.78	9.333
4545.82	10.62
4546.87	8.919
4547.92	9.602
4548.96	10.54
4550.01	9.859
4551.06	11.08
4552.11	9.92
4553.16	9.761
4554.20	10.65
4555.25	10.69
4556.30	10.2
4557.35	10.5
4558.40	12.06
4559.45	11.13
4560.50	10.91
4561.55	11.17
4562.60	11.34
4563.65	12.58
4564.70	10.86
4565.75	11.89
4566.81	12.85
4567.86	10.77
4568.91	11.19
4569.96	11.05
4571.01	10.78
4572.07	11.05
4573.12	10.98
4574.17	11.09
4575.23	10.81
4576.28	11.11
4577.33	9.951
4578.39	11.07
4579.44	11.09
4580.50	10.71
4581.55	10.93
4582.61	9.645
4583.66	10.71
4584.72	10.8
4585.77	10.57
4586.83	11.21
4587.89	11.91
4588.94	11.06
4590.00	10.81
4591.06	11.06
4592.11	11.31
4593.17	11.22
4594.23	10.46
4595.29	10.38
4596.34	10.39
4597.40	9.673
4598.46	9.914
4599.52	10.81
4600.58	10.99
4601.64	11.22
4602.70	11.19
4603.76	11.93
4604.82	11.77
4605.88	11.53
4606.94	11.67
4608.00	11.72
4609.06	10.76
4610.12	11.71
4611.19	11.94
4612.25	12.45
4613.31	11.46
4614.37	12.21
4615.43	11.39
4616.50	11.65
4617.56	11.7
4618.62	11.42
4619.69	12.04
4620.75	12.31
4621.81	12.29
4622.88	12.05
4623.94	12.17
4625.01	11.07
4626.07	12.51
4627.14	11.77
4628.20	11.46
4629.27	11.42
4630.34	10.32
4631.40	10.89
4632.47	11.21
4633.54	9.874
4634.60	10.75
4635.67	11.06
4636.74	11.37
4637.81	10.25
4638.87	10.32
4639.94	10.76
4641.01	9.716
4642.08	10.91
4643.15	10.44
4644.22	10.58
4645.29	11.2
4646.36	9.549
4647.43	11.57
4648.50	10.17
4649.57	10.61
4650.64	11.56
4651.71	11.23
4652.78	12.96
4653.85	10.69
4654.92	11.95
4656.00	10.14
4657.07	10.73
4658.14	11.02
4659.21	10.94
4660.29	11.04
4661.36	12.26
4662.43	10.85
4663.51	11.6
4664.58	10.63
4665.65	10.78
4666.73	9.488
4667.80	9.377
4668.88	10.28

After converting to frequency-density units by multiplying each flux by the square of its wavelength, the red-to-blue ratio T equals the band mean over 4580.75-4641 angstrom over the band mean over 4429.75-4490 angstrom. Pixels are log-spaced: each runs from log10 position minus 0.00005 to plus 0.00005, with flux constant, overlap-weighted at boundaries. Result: 1.22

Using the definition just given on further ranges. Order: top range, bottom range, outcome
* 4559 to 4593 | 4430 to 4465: 1.23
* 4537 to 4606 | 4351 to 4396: 1.33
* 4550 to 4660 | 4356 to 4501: 1.27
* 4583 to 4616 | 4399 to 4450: 1.27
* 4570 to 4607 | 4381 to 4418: 1.34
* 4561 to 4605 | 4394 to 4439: 1.26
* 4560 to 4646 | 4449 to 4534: 1.16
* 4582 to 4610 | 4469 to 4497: 1.13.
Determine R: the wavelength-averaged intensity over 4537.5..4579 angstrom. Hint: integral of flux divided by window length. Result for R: 10.8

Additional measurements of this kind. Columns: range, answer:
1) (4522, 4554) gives 10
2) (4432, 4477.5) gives 9.64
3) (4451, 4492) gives 9.83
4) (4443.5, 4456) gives 9.82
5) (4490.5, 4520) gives 10.6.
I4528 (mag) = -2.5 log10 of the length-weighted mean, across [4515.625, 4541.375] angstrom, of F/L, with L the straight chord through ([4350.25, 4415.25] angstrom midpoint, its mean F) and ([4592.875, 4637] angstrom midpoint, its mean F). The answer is 0.03 mag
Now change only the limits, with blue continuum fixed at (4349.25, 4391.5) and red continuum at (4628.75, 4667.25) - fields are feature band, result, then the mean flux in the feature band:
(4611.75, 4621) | -0.117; 11.8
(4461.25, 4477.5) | -0.019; 9.75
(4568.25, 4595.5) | -0.051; 10.9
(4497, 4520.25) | -0.096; 10.8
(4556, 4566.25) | -0.106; 11.3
